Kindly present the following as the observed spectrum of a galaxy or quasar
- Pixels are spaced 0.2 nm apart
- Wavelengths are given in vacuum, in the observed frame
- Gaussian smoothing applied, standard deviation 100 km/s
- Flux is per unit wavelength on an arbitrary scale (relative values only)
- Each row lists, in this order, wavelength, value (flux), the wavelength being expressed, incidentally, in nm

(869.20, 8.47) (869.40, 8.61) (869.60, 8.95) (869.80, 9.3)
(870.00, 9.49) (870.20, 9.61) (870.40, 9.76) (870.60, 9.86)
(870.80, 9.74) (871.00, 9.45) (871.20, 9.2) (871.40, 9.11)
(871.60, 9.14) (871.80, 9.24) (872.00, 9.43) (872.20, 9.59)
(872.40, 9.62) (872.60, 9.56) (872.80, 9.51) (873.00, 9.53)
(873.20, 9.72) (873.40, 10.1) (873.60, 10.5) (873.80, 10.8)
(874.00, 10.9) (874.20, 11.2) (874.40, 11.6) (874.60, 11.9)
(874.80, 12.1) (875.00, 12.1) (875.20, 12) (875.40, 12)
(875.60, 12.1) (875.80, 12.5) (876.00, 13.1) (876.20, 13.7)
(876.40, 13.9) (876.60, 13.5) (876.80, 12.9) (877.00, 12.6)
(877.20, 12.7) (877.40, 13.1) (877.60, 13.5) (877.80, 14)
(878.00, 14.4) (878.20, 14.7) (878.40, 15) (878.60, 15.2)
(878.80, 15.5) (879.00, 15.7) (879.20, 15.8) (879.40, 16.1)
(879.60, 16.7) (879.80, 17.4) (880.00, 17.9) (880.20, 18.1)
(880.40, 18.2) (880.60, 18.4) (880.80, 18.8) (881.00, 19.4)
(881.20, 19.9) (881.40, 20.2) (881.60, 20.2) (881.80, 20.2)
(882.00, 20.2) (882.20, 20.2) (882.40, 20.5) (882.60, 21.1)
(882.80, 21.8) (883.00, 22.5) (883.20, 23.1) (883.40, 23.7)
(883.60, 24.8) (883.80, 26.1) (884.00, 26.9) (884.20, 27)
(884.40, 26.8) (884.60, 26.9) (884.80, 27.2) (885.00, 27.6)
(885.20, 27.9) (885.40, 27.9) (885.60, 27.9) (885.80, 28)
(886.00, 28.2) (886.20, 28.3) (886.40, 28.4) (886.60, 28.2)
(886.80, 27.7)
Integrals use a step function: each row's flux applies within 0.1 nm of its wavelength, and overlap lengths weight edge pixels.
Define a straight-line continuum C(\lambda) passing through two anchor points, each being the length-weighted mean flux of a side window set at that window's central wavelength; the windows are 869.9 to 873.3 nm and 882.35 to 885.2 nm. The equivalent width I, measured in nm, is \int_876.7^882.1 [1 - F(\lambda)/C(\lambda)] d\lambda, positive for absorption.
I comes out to 0.81 nm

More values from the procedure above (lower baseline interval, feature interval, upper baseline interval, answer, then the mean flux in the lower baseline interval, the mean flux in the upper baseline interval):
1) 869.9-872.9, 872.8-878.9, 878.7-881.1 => 0.49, 9.49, 17.3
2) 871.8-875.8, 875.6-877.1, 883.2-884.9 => 0.15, 10.8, 26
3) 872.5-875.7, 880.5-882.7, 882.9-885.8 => 0.22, 11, 26.2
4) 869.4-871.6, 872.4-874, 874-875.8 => 0.13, 9.39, 11.9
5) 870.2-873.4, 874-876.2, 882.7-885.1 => 0.28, 9.52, 25.4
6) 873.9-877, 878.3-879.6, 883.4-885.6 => 0.17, 12.4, 26.8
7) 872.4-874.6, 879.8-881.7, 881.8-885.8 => 0.14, 10.4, 24.7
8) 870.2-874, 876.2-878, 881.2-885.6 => 0.29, 9.69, 23.9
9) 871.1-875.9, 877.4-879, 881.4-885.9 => 0.22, 10.6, 24.4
